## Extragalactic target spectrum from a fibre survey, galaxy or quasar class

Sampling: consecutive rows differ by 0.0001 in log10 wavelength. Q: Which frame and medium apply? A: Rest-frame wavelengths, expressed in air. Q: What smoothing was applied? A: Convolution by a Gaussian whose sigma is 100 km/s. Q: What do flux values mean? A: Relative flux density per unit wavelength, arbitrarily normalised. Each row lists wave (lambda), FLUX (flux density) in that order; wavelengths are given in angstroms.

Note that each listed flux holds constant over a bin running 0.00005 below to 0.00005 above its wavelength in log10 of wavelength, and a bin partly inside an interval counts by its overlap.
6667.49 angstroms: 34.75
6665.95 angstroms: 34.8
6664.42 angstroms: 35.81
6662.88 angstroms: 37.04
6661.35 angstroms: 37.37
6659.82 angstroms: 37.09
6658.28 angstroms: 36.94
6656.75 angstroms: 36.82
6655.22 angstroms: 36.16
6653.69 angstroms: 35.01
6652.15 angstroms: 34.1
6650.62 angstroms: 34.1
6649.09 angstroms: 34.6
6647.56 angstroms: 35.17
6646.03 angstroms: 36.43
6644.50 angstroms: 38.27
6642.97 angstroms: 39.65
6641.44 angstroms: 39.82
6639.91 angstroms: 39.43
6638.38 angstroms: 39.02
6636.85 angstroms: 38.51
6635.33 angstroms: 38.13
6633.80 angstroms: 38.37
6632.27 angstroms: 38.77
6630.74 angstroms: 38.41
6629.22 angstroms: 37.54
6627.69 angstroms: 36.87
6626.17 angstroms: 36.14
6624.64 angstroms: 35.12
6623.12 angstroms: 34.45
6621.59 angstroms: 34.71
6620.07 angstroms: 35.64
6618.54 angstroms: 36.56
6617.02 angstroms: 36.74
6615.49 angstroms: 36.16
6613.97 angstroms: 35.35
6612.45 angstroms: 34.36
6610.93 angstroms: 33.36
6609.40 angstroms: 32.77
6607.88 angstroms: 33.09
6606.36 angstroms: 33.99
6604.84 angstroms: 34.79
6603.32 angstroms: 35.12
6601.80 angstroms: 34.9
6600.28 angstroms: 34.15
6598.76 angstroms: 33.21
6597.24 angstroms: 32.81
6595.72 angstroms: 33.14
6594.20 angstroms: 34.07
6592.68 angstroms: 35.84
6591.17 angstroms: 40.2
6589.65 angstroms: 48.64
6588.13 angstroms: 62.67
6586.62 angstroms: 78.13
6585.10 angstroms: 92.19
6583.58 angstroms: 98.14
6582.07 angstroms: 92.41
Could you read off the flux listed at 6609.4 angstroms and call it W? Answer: 32.77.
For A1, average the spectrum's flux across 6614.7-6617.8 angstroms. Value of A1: 36.4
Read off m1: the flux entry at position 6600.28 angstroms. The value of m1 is 34.15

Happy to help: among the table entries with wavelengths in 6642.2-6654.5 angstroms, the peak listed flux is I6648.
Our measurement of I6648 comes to 39.65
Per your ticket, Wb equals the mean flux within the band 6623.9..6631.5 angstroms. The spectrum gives 36.8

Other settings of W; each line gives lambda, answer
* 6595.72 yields 33.14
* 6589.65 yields 48.64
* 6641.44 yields 39.82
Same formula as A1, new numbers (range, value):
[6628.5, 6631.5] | 38.1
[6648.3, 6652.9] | 34.3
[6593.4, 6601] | 33.5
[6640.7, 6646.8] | 38.5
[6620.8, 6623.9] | 34.6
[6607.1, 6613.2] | 33.4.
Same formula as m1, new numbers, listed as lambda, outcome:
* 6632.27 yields 38.77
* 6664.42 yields 35.81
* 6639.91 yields 39.43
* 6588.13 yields 62.67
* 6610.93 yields 33.36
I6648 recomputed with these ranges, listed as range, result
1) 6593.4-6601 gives 34.15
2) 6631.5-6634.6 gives 38.77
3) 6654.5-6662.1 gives 37.37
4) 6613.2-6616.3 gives 36.16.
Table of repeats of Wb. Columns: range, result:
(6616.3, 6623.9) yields 35.6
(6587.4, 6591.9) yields 50.4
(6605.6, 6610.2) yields 33.3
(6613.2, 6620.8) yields 36.1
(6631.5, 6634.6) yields 38.5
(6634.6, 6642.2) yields 39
